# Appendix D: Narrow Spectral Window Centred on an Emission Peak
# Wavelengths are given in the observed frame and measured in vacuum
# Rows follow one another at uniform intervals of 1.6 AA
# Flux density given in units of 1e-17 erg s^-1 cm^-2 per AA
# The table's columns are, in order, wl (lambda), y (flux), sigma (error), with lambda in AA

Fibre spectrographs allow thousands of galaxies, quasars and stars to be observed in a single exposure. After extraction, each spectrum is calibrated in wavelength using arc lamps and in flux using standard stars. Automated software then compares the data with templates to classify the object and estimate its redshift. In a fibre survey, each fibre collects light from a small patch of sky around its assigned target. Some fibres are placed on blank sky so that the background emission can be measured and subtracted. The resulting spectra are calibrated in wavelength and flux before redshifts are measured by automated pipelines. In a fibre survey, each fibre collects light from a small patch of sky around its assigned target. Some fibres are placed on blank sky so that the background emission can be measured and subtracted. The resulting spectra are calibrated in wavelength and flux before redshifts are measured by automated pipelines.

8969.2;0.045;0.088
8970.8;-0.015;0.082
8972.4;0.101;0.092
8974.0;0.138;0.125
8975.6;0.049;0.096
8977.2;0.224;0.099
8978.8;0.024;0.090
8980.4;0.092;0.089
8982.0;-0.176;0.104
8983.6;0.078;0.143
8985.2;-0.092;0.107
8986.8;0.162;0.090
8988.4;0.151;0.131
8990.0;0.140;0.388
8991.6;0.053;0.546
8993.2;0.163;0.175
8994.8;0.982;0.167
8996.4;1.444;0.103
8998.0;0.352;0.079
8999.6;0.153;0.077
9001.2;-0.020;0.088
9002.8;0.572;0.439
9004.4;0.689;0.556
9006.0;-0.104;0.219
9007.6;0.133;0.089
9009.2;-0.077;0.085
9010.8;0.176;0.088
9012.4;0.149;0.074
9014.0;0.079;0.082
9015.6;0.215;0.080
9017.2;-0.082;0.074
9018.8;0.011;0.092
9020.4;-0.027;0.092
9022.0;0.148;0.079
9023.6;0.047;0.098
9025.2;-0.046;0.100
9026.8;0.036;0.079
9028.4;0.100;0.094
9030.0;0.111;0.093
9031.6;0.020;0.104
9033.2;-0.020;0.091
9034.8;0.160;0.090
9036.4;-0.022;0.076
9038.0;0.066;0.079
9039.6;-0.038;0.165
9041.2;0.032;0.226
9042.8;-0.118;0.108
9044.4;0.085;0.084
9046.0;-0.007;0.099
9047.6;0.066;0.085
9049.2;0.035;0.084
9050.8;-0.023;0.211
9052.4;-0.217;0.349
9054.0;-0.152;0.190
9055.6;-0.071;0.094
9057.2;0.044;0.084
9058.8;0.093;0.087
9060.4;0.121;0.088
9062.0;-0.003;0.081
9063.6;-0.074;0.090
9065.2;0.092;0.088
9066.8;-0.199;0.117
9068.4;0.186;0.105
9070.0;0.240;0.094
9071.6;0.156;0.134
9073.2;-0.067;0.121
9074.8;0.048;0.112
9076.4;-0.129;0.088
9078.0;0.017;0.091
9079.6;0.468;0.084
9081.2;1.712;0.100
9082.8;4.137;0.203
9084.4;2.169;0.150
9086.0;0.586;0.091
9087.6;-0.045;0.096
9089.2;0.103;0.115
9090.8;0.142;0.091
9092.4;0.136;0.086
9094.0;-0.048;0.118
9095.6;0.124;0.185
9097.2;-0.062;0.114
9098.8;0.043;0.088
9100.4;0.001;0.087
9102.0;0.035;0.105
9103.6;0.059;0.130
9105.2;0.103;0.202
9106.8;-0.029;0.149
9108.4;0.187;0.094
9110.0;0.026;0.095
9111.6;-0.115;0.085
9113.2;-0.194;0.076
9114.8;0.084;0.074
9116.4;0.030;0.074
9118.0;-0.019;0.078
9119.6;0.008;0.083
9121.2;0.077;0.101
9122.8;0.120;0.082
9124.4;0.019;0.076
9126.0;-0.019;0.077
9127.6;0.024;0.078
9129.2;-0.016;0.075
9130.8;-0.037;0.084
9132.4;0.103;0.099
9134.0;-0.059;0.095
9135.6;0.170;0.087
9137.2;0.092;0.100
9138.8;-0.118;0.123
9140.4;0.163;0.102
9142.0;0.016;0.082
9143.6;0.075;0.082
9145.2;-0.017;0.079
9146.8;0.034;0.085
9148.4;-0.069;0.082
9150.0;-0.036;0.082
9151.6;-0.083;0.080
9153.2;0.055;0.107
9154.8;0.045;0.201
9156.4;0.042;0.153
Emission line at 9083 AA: [O III]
